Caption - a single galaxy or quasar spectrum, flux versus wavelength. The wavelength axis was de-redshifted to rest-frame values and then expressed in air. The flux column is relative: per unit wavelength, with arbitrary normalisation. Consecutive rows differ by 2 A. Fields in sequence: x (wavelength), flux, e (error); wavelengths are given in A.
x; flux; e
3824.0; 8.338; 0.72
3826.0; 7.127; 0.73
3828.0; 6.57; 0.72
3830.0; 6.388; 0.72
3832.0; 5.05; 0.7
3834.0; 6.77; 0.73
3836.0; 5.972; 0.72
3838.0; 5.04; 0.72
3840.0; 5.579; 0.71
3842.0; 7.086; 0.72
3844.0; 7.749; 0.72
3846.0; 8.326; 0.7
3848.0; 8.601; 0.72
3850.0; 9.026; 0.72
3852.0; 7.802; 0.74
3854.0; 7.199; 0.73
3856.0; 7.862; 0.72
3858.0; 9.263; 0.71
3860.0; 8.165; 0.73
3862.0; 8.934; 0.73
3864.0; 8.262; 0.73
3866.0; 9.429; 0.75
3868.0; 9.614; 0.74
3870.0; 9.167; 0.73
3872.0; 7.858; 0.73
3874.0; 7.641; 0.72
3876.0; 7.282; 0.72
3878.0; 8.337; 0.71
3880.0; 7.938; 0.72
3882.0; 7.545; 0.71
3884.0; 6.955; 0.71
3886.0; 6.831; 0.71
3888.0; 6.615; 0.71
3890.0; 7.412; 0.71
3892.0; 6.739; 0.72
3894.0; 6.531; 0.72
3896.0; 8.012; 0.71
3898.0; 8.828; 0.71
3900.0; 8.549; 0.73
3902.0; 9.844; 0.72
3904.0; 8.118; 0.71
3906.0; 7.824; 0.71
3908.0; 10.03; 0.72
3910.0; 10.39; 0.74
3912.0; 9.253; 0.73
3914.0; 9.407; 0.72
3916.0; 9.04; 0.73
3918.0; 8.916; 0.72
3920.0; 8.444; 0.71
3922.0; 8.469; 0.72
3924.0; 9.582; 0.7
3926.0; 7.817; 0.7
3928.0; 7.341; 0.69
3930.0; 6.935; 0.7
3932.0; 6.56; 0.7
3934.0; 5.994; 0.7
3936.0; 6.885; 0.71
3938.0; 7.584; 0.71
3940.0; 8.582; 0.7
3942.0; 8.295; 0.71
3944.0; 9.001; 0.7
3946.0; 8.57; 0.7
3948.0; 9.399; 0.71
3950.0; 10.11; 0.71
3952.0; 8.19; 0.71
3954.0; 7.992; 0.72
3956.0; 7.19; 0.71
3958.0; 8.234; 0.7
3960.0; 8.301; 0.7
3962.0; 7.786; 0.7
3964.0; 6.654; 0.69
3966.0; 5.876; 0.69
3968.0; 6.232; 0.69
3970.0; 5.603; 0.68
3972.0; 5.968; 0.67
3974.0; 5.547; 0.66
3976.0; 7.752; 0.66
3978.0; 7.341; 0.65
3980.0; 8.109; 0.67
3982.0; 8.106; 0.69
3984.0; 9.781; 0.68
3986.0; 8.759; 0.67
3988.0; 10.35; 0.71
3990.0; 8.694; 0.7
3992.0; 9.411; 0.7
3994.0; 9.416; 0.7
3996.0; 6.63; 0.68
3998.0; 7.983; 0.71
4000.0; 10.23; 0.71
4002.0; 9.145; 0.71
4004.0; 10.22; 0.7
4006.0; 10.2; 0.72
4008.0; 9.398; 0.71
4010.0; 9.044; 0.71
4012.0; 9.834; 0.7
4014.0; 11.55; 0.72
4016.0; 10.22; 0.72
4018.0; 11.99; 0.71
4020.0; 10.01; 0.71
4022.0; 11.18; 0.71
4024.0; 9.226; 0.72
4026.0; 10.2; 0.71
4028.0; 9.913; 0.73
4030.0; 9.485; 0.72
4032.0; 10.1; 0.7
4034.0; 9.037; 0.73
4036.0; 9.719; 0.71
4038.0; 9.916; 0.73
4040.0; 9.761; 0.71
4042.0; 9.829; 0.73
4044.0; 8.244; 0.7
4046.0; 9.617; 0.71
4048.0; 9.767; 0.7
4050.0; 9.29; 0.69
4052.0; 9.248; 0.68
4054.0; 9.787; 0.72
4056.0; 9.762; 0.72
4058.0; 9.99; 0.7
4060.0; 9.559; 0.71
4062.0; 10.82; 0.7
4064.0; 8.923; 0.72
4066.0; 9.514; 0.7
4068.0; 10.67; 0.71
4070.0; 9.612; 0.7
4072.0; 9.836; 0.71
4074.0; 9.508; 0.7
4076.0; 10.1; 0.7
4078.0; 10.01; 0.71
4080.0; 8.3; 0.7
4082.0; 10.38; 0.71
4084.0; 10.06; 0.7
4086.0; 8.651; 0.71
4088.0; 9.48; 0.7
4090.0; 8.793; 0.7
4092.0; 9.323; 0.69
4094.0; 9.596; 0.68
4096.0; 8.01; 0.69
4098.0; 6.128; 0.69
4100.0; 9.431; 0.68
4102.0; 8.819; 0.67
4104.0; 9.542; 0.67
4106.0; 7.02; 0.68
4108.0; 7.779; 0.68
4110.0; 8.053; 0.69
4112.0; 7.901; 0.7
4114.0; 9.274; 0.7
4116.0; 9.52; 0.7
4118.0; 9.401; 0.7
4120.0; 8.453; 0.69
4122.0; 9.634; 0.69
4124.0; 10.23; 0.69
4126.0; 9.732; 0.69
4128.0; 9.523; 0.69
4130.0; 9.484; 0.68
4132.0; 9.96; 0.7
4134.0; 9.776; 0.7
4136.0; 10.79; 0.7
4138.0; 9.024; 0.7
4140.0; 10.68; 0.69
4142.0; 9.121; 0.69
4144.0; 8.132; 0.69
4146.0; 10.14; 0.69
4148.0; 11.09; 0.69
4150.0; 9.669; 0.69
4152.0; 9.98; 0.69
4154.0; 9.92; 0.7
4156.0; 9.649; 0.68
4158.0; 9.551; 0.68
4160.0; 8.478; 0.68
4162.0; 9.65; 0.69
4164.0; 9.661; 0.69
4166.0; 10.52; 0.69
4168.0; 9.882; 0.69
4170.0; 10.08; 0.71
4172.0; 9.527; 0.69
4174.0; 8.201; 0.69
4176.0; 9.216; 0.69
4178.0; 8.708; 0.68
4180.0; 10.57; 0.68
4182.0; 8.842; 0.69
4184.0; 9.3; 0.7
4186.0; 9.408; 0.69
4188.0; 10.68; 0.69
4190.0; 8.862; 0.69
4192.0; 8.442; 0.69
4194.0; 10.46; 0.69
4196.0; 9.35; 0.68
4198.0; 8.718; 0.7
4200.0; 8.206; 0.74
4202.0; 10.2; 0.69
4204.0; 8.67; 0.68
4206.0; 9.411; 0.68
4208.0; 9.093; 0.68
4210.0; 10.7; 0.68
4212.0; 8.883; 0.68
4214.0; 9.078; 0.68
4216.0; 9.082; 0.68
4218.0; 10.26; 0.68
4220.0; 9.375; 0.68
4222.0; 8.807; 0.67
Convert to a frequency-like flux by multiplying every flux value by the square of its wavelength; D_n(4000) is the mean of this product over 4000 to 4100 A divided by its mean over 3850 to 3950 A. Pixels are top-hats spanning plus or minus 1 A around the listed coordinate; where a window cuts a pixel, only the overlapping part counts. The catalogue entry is 1.27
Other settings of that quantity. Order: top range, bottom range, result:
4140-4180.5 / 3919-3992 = 1.35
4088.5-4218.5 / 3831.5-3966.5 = 1.33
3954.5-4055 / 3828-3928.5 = 1.19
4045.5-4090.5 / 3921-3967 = 1.30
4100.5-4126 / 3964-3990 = 1.27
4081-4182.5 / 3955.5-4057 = 1.11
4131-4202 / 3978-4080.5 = 1.06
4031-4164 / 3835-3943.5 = 1.31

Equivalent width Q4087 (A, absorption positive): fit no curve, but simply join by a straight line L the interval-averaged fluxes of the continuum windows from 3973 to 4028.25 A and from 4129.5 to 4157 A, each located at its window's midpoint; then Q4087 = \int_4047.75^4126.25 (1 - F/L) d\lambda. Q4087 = 3.0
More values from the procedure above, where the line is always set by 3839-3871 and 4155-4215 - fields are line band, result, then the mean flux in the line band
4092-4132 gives 1.27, 8.86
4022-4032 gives -1.18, 9.89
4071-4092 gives -1.08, 9.5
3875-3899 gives 2.72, 7.42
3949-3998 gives 4.69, 7.84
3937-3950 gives -0.19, 8.69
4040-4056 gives -0.93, 9.44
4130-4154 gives -1.53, 9.84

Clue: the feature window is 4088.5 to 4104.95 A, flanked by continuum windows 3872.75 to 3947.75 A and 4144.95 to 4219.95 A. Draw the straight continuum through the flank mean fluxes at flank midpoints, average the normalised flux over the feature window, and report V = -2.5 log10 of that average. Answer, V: 0.04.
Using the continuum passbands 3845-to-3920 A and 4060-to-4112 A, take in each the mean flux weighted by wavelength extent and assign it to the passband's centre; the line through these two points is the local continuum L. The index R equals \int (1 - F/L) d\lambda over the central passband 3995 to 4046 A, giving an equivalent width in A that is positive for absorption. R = -4.95 A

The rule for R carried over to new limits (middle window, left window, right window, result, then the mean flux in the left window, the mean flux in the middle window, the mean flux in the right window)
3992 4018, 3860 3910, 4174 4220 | -2.94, 8.14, 9.58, 9.34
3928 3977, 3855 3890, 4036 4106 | 6.48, 8.08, 7.47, 9.39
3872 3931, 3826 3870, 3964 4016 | -1.80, 7.58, 8.15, 8.45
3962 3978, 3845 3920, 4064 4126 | 4.15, 8.31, 6.4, 9.11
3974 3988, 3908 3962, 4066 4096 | 0.75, 8.35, 8.26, 9.54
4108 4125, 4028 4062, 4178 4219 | 0.95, 9.62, 8.98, 9.39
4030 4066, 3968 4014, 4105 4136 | -3.34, 8.54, 9.6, 9.11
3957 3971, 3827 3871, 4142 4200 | 2.26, 7.63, 6.96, 9.49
